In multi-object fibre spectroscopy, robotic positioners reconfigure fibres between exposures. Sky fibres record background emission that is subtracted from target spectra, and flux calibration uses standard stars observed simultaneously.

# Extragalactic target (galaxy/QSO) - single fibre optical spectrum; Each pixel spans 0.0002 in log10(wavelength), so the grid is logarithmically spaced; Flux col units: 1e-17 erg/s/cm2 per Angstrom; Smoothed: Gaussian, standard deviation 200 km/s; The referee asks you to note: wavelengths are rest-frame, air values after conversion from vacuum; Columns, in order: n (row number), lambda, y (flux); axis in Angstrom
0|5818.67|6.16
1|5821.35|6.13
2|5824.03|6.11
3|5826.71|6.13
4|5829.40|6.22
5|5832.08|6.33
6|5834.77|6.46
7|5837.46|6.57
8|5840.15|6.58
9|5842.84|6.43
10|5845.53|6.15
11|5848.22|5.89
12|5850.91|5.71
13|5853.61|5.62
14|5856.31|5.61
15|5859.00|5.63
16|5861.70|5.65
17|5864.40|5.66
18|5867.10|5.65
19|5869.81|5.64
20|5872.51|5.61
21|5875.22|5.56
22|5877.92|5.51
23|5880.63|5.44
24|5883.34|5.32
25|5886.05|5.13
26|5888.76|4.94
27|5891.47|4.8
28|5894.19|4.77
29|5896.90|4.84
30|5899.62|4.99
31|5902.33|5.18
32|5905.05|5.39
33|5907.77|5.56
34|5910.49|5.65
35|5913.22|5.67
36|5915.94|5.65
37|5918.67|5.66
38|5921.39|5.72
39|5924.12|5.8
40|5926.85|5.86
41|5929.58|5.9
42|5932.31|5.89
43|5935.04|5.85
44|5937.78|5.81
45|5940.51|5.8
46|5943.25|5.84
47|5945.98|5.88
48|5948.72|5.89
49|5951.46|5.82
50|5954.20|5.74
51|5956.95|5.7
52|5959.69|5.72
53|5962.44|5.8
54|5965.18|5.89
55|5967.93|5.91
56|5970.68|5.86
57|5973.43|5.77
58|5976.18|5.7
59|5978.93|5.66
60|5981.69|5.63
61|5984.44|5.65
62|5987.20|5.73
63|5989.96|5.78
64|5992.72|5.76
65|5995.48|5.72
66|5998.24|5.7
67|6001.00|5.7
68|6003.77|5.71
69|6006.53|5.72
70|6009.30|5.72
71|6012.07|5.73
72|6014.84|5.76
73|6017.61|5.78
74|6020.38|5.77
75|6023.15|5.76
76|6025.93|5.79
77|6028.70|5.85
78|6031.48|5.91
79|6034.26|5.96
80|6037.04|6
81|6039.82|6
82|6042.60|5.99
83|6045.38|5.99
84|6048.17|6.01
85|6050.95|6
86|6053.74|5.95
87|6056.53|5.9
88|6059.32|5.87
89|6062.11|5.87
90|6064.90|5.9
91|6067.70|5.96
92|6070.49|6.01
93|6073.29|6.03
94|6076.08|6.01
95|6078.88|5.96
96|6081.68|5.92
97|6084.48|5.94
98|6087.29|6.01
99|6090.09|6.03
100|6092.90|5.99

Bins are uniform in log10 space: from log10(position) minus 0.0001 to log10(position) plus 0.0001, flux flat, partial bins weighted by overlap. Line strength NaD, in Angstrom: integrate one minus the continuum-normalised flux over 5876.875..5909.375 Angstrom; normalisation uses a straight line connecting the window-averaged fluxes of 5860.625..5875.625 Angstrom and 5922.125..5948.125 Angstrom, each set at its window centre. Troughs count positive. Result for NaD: 3.2 Angstrom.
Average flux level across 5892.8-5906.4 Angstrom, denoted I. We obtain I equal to 5.03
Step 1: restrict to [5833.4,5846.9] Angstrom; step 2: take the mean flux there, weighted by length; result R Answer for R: 6.44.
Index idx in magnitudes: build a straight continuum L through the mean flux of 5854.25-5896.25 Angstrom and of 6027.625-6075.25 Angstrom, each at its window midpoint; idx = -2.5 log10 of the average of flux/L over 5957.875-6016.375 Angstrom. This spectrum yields 0.00 mag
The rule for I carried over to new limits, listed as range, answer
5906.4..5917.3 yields 5.63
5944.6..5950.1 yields 5.89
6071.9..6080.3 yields 6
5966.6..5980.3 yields 5.78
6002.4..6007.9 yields 5.72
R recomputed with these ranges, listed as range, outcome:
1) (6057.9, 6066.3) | 5.88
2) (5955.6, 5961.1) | 5.71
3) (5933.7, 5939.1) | 5.82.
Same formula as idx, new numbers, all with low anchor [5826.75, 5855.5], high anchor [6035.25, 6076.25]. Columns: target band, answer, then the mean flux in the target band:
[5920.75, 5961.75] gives 0.05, 5.82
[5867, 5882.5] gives 0.11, 5.55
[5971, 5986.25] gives 0.06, 5.7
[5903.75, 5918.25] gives 0.10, 5.59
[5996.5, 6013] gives 0.06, 5.71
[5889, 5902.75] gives 0.24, 4.9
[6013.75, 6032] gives 0.04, 5.8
